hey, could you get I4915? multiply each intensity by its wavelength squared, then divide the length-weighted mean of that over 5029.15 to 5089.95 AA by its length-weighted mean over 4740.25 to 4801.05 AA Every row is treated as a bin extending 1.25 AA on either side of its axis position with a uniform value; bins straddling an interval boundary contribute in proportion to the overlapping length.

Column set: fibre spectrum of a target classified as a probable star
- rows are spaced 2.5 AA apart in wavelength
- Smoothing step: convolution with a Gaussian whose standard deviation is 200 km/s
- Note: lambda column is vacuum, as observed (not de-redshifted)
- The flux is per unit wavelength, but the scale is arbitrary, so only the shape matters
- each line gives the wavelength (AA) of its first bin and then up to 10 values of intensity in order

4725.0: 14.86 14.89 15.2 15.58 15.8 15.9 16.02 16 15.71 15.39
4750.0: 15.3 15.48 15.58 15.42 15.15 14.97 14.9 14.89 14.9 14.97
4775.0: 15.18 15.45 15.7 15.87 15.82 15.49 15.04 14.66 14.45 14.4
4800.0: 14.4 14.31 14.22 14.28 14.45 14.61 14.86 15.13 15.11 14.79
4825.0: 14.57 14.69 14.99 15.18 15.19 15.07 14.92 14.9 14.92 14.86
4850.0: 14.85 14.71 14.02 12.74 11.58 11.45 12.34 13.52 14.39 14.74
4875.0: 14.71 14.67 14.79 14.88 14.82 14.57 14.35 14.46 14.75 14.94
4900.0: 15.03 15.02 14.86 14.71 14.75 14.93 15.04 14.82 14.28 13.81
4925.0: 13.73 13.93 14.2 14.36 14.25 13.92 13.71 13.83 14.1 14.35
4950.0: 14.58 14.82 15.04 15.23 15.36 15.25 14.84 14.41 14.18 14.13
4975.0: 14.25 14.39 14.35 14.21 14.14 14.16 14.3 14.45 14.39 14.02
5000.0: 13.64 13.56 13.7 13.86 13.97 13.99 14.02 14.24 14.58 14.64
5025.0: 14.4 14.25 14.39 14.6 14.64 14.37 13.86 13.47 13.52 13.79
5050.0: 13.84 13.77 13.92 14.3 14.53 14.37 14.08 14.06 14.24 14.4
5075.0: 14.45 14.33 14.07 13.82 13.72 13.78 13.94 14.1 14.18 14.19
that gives 1.0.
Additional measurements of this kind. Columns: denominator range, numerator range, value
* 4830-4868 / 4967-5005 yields 1.06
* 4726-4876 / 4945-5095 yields 1.05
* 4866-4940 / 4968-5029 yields 1.01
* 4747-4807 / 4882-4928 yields 1.02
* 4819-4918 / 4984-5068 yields 1.04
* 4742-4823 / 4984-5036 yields 1.03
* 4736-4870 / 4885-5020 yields 1.04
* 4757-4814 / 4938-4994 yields 1.04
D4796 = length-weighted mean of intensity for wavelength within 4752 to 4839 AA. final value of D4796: 15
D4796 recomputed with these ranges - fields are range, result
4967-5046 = 14.2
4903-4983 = 14.5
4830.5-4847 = 15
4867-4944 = 14.5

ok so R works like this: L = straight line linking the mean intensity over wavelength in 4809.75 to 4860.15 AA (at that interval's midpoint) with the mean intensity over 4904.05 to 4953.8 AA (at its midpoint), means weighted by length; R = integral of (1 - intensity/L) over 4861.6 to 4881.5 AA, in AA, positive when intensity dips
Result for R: 0.9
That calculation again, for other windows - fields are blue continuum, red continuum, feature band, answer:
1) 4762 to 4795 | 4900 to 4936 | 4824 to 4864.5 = 1.68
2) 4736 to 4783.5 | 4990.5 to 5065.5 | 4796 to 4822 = 1.01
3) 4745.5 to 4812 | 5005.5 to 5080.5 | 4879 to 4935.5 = 0.10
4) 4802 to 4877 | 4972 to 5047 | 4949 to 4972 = -1.03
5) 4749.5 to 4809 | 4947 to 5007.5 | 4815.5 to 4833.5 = -0.04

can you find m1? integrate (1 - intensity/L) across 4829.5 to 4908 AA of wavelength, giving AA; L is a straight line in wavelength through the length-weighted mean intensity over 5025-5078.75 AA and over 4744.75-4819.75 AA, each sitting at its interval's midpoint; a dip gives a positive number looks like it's 1.9 AA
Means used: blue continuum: 15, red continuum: 14.2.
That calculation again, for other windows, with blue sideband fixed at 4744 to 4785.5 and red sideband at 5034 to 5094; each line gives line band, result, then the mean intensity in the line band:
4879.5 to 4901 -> 0.09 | 14.7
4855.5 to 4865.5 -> 1.85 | 12.2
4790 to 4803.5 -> 0.61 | 14.5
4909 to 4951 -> 1.03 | 14.3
